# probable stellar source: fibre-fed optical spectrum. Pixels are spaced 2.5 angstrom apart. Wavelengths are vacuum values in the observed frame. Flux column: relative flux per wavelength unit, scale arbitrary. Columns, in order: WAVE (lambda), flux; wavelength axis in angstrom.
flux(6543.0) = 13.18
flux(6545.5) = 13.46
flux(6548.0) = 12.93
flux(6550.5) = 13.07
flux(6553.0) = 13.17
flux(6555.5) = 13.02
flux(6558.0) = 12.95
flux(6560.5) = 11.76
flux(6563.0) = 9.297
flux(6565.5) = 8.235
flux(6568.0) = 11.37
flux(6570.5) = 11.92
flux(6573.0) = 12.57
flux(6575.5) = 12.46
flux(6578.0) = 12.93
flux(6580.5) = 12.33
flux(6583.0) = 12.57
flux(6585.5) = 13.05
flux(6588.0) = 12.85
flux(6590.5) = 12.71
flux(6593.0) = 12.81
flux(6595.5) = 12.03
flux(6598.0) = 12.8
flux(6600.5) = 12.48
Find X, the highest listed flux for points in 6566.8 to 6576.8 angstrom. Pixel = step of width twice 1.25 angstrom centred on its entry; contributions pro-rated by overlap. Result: 12.57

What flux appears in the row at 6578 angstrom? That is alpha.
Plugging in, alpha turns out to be 12.93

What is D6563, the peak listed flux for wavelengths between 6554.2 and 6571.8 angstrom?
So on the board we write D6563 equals 13.02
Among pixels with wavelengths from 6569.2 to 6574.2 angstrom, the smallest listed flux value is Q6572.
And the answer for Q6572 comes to 11.92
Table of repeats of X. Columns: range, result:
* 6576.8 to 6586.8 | 13.05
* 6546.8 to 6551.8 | 13.07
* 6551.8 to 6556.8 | 13.17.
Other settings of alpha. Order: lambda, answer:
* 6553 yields 13.17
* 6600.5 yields 12.48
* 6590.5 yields 12.71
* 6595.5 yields 12.03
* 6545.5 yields 13.46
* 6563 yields 9.297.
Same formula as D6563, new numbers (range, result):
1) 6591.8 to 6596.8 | 12.81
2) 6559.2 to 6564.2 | 11.76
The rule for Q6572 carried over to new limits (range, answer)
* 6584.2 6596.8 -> 12.03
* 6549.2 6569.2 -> 8.235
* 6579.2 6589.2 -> 12.33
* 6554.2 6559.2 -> 12.95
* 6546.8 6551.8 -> 12.93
